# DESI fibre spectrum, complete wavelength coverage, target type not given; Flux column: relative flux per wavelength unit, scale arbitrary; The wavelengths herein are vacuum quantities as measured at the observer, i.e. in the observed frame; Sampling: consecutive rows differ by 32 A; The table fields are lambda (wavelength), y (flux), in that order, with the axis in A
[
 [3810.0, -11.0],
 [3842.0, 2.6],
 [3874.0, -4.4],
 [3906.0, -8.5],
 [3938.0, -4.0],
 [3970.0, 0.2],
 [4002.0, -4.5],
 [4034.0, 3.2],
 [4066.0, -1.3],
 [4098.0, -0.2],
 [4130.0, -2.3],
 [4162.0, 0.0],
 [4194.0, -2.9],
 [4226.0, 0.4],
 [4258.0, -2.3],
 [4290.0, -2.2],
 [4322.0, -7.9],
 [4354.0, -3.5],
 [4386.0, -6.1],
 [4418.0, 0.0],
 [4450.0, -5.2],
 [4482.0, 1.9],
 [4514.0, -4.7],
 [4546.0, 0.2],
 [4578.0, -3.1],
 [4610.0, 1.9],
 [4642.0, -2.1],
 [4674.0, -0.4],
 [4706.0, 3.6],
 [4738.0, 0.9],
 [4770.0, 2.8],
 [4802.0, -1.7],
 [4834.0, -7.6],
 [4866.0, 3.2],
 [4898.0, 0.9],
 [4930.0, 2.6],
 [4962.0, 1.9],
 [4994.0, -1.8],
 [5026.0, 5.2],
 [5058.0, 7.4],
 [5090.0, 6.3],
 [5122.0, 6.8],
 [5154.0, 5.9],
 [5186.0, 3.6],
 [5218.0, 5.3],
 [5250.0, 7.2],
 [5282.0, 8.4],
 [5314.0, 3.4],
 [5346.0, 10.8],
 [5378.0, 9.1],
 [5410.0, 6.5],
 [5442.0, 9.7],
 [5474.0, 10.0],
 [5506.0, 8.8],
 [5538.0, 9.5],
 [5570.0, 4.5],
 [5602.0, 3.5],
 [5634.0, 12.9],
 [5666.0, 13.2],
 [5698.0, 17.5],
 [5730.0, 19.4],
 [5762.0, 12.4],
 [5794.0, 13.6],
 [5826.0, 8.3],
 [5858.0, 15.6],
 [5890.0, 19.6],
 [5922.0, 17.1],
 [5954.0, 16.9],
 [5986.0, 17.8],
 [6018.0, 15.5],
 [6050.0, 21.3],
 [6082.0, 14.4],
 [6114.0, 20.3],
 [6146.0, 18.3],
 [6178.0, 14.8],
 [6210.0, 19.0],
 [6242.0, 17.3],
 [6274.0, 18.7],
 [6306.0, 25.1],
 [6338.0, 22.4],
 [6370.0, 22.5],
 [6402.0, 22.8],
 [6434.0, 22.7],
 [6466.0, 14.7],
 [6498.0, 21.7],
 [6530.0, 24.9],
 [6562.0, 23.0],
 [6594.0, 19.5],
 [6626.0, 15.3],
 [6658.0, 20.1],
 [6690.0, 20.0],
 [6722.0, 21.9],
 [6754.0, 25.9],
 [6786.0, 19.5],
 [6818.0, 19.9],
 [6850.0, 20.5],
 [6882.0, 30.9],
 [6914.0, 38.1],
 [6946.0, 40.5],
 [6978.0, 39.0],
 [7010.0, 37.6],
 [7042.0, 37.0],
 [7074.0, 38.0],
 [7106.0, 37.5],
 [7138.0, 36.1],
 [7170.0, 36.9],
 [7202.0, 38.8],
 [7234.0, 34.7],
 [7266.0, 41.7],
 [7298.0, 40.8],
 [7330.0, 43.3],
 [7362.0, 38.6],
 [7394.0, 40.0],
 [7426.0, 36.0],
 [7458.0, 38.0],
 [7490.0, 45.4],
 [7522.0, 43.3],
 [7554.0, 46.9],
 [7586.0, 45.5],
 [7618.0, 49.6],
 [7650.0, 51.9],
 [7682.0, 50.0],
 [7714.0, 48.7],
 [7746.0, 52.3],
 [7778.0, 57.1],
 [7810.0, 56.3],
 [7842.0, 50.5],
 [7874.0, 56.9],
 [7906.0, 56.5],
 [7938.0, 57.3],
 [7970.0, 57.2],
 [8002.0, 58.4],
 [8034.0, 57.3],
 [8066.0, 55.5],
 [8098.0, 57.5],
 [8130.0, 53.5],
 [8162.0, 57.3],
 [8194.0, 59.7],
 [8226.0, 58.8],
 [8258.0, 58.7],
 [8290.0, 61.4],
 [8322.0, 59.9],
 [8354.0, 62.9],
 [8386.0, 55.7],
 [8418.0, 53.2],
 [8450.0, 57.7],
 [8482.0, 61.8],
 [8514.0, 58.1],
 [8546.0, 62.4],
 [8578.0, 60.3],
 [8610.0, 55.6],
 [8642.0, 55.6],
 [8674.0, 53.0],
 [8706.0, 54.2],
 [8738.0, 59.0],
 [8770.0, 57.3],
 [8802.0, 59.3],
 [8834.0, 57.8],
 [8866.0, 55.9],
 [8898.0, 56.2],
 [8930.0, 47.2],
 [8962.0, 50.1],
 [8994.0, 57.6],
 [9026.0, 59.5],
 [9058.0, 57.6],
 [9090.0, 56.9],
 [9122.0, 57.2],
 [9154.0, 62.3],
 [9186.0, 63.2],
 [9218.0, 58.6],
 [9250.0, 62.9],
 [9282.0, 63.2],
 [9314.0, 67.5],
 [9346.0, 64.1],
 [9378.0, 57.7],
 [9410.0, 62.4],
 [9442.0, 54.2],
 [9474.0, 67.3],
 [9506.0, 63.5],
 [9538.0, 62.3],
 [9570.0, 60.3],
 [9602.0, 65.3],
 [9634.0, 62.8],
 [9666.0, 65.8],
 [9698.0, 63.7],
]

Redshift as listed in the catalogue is 0.728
